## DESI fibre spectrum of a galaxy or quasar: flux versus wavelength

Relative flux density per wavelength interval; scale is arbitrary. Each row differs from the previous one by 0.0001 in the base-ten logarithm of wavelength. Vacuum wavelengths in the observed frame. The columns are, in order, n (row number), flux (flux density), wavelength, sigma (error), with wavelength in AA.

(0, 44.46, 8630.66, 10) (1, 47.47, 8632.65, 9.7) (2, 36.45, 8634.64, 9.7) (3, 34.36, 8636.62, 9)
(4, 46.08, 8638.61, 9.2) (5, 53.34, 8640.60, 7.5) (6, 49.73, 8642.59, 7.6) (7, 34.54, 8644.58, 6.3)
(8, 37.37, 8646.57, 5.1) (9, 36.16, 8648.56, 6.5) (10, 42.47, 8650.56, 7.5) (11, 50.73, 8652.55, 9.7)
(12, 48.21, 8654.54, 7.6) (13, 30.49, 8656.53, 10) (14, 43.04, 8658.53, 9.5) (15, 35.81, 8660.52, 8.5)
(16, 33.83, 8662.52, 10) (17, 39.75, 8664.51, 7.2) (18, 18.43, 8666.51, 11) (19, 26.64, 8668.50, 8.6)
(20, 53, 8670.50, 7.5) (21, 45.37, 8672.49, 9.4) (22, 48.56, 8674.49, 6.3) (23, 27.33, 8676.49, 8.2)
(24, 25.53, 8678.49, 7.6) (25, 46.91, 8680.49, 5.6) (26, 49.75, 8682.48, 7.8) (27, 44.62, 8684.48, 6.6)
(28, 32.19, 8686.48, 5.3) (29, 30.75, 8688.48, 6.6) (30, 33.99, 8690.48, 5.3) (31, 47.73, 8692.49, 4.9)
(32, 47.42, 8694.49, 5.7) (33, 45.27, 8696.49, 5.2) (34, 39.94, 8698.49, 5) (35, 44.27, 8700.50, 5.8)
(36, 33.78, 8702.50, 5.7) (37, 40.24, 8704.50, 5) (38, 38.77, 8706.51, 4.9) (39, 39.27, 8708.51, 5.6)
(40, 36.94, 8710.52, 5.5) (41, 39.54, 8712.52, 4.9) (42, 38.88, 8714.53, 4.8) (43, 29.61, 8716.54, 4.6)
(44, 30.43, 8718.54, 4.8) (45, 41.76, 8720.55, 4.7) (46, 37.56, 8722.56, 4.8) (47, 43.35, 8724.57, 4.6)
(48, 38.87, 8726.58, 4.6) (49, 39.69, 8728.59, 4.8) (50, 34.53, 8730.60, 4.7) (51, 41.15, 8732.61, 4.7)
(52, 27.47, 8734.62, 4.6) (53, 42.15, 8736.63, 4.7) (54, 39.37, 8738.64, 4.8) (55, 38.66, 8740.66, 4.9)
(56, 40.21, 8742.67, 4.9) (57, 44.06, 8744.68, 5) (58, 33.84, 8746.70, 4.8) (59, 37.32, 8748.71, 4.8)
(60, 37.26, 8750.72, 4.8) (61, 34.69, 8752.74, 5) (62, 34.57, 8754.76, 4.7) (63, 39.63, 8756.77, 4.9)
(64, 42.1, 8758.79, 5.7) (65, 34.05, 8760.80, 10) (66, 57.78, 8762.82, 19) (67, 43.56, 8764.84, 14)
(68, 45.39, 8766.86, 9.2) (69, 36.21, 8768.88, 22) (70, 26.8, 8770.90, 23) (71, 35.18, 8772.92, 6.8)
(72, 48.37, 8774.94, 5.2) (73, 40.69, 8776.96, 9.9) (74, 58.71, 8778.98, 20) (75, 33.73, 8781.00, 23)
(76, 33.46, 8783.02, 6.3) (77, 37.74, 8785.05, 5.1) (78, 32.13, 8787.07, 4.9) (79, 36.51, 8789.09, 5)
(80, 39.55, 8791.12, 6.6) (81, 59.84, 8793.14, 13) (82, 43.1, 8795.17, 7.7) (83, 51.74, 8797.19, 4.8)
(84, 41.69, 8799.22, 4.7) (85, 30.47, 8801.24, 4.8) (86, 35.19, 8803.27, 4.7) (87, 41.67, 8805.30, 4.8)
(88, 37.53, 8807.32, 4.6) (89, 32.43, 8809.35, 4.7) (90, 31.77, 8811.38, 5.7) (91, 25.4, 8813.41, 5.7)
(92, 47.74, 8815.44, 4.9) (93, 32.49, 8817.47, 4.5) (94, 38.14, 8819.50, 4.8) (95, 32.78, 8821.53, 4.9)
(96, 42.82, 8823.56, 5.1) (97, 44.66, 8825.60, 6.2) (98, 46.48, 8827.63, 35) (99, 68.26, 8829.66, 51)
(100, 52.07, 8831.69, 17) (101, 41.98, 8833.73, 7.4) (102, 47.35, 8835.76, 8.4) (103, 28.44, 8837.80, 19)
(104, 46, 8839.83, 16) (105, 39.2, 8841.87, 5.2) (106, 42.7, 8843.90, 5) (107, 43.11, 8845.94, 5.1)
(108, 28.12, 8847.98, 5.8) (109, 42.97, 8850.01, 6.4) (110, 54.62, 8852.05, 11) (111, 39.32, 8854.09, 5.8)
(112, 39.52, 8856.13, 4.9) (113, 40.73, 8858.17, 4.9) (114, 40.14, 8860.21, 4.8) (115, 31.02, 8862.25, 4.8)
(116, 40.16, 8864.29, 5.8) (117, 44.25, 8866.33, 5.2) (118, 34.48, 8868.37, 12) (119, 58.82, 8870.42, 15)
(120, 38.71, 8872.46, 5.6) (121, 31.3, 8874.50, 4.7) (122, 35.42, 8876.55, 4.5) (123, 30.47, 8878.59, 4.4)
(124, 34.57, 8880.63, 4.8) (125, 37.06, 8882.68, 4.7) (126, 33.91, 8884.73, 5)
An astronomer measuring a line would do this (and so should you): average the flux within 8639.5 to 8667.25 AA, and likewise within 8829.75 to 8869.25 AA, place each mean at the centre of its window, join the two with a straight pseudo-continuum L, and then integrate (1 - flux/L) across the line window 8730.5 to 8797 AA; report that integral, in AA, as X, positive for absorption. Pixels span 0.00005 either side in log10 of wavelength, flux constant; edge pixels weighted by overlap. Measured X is 1.4 AA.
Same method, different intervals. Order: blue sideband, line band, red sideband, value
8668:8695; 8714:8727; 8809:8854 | 1.1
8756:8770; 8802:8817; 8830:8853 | 2.5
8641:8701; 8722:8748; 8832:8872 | 1.2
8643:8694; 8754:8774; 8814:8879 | 0.3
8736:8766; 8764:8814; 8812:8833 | 2.7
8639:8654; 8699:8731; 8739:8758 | 1.4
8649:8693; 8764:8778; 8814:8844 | 0.7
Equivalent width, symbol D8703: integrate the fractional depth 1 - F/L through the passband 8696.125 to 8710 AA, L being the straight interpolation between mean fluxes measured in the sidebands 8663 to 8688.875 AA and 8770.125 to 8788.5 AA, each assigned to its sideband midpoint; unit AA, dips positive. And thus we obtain -0.70 AA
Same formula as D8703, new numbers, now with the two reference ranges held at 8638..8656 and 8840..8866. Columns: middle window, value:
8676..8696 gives 1.9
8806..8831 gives 0.5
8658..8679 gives 3.5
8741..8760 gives 1.8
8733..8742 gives 1.1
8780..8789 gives 1.5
